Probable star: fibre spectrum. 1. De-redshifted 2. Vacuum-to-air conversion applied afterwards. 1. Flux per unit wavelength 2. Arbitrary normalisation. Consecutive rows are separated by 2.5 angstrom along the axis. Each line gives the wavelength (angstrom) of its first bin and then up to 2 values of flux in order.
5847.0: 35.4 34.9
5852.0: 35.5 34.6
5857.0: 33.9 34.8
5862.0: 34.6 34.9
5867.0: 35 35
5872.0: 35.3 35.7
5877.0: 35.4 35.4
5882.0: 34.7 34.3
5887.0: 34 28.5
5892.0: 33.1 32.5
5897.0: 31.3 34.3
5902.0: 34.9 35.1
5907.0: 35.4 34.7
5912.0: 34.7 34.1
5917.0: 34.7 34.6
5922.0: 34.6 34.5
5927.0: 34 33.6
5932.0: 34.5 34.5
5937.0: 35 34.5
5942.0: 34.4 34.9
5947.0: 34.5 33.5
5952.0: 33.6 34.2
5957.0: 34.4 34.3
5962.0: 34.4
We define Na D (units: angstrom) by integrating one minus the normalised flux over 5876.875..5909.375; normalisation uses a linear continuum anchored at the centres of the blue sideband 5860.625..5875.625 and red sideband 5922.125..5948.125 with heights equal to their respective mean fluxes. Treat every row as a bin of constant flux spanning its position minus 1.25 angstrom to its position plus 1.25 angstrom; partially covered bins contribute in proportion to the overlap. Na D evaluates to 1.0 angstrom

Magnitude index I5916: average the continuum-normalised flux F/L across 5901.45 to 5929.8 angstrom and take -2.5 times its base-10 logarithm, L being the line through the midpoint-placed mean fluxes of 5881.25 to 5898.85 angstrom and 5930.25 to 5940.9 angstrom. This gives -0.03 mag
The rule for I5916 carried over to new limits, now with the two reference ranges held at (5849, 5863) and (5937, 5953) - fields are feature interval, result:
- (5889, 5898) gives 0.097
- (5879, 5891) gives 0.043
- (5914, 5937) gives 0.000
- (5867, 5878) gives -0.021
